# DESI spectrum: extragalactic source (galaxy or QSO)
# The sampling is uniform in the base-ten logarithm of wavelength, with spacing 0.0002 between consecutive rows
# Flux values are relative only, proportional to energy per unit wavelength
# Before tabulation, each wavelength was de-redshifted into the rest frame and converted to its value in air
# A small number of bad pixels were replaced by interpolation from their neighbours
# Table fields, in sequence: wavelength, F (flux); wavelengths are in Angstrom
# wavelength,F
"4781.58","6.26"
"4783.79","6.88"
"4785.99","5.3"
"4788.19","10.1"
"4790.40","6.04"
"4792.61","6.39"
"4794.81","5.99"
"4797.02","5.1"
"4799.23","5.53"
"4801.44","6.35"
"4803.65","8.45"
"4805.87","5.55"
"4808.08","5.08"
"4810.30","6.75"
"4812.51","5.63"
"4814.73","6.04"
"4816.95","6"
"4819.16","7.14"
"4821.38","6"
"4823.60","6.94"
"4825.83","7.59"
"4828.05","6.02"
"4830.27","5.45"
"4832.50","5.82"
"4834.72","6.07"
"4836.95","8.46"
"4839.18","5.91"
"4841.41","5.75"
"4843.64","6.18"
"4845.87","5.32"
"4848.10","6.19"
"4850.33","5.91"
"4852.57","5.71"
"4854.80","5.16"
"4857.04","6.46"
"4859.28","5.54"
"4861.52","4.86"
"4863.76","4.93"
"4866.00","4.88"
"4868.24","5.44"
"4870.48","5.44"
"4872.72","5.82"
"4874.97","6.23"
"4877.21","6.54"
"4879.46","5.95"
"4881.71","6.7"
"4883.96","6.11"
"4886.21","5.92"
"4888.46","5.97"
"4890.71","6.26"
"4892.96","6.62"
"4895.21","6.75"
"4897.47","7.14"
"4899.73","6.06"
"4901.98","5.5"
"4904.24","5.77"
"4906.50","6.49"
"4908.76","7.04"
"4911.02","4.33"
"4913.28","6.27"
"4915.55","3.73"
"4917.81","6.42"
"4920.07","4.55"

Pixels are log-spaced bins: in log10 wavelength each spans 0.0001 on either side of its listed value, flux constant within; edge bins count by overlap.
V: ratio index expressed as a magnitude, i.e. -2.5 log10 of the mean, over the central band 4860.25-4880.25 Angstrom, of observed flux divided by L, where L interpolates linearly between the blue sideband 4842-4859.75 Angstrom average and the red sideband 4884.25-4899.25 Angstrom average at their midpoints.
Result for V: 0.10 mag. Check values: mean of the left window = 5.82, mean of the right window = 6.41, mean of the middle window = 5.56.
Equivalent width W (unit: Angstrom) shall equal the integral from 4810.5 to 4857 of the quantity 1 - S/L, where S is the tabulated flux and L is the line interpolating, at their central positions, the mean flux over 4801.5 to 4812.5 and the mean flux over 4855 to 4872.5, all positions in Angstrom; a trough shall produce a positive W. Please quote -2.25 Angstrom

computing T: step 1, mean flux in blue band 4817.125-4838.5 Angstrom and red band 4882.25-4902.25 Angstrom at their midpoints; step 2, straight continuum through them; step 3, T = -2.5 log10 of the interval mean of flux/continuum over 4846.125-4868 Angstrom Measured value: 0.17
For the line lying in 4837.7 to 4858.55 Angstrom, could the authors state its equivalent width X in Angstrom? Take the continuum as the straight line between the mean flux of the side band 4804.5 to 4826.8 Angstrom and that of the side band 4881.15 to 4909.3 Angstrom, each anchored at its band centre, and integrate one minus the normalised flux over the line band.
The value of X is 1.4 Angstrom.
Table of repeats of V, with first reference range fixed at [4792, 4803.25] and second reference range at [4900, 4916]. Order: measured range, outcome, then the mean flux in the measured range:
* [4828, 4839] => -0.080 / 6.36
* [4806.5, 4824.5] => -0.038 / 6.17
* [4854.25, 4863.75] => 0.074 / 5.45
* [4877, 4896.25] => -0.098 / 6.3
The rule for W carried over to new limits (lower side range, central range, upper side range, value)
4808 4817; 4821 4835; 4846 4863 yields -1.04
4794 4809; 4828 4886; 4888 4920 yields 1.16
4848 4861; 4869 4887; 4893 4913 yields -0.38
